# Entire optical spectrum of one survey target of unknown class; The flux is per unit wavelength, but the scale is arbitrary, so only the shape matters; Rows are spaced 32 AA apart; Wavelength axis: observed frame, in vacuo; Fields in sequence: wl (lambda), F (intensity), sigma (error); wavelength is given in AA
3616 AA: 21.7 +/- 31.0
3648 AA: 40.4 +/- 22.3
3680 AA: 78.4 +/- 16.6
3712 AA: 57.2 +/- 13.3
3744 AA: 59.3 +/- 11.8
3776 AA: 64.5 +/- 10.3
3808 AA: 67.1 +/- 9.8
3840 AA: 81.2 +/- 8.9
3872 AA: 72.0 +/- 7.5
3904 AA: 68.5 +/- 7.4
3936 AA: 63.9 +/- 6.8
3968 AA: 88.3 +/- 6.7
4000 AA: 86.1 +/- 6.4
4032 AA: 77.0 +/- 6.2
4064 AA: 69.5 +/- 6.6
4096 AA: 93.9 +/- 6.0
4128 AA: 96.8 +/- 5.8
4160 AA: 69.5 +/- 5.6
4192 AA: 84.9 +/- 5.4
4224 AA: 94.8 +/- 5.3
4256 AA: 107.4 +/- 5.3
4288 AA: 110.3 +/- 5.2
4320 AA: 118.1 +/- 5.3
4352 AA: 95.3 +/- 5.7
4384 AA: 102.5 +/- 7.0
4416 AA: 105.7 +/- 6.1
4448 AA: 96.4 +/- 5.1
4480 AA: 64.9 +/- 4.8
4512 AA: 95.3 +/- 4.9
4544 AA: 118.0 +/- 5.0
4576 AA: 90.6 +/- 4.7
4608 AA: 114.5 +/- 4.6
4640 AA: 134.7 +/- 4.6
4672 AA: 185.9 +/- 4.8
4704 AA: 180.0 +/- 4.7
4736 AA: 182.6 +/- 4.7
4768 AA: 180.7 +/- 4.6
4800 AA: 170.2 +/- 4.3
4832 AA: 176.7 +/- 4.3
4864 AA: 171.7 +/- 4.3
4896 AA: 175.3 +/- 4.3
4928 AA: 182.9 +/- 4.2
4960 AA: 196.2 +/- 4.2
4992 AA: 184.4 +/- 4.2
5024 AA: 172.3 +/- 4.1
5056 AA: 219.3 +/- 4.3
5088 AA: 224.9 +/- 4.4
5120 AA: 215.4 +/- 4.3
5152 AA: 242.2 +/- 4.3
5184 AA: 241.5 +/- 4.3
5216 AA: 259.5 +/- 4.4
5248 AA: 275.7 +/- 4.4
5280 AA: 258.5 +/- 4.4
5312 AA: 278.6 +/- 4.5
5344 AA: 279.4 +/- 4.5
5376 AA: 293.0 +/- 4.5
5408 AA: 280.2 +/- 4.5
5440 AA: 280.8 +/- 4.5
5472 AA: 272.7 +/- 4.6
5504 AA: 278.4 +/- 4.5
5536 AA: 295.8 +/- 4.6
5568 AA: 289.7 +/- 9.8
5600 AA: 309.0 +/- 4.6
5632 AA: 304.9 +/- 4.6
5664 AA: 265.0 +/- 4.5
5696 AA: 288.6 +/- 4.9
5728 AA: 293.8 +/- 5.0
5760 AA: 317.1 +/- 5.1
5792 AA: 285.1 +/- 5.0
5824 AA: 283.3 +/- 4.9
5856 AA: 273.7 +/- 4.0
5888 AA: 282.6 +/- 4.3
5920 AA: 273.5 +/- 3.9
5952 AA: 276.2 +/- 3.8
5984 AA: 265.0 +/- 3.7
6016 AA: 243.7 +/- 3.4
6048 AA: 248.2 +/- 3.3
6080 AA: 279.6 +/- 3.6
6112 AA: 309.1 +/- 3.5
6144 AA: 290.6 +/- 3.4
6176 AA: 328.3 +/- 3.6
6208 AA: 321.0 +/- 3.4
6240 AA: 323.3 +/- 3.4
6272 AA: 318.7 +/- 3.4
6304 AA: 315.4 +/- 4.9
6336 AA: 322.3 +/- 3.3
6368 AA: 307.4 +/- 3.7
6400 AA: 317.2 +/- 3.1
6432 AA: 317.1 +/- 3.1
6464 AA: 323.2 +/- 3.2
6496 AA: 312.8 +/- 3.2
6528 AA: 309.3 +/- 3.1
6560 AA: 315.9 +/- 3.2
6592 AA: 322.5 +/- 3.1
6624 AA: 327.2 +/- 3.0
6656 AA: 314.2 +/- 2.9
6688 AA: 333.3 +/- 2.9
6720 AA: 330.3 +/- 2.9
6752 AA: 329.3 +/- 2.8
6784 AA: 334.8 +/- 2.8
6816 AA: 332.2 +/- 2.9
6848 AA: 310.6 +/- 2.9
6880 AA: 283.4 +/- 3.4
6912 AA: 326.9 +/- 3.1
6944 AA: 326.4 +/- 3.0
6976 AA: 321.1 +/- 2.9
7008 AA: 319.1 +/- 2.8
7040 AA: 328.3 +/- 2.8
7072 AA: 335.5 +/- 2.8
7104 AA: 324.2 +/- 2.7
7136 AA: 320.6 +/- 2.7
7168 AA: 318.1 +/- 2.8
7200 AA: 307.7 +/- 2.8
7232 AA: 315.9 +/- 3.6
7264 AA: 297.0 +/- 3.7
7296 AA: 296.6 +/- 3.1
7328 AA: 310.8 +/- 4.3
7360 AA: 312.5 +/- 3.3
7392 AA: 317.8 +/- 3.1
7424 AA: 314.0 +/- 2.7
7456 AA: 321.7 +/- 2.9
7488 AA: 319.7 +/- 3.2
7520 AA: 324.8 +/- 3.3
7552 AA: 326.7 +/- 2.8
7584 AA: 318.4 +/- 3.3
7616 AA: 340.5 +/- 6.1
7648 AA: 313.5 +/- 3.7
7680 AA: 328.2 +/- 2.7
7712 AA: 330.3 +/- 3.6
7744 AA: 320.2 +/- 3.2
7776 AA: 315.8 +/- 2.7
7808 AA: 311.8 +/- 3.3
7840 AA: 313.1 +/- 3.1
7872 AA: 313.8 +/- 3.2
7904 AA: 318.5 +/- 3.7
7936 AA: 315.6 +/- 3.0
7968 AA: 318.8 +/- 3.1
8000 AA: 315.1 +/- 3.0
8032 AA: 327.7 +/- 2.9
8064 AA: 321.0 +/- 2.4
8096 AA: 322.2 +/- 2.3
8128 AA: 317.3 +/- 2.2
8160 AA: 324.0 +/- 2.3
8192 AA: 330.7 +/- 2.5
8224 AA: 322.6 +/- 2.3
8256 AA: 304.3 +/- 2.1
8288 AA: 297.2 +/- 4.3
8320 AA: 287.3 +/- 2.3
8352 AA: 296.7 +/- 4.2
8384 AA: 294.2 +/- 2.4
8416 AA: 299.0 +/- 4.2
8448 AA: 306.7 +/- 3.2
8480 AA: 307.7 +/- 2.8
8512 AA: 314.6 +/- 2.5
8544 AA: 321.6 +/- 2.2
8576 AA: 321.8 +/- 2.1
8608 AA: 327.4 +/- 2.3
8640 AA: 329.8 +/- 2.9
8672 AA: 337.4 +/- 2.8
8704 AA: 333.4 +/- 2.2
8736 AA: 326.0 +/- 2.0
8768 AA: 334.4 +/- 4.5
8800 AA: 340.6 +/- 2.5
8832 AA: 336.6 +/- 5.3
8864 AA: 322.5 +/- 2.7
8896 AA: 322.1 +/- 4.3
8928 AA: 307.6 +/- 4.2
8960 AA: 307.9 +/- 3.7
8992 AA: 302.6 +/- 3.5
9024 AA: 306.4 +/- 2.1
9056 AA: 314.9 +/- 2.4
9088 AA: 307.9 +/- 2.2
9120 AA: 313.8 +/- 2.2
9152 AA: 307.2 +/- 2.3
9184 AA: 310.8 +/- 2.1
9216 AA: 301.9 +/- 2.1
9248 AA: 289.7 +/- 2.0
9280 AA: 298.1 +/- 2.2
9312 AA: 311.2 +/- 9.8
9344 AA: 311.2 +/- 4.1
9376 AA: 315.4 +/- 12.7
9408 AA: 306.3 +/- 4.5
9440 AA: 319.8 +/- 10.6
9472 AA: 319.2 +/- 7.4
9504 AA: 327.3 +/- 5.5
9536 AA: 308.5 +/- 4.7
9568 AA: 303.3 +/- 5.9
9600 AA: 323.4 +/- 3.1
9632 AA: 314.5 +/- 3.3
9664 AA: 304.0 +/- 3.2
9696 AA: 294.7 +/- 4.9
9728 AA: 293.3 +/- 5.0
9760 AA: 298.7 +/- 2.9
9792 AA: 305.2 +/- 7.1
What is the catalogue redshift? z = 0.165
